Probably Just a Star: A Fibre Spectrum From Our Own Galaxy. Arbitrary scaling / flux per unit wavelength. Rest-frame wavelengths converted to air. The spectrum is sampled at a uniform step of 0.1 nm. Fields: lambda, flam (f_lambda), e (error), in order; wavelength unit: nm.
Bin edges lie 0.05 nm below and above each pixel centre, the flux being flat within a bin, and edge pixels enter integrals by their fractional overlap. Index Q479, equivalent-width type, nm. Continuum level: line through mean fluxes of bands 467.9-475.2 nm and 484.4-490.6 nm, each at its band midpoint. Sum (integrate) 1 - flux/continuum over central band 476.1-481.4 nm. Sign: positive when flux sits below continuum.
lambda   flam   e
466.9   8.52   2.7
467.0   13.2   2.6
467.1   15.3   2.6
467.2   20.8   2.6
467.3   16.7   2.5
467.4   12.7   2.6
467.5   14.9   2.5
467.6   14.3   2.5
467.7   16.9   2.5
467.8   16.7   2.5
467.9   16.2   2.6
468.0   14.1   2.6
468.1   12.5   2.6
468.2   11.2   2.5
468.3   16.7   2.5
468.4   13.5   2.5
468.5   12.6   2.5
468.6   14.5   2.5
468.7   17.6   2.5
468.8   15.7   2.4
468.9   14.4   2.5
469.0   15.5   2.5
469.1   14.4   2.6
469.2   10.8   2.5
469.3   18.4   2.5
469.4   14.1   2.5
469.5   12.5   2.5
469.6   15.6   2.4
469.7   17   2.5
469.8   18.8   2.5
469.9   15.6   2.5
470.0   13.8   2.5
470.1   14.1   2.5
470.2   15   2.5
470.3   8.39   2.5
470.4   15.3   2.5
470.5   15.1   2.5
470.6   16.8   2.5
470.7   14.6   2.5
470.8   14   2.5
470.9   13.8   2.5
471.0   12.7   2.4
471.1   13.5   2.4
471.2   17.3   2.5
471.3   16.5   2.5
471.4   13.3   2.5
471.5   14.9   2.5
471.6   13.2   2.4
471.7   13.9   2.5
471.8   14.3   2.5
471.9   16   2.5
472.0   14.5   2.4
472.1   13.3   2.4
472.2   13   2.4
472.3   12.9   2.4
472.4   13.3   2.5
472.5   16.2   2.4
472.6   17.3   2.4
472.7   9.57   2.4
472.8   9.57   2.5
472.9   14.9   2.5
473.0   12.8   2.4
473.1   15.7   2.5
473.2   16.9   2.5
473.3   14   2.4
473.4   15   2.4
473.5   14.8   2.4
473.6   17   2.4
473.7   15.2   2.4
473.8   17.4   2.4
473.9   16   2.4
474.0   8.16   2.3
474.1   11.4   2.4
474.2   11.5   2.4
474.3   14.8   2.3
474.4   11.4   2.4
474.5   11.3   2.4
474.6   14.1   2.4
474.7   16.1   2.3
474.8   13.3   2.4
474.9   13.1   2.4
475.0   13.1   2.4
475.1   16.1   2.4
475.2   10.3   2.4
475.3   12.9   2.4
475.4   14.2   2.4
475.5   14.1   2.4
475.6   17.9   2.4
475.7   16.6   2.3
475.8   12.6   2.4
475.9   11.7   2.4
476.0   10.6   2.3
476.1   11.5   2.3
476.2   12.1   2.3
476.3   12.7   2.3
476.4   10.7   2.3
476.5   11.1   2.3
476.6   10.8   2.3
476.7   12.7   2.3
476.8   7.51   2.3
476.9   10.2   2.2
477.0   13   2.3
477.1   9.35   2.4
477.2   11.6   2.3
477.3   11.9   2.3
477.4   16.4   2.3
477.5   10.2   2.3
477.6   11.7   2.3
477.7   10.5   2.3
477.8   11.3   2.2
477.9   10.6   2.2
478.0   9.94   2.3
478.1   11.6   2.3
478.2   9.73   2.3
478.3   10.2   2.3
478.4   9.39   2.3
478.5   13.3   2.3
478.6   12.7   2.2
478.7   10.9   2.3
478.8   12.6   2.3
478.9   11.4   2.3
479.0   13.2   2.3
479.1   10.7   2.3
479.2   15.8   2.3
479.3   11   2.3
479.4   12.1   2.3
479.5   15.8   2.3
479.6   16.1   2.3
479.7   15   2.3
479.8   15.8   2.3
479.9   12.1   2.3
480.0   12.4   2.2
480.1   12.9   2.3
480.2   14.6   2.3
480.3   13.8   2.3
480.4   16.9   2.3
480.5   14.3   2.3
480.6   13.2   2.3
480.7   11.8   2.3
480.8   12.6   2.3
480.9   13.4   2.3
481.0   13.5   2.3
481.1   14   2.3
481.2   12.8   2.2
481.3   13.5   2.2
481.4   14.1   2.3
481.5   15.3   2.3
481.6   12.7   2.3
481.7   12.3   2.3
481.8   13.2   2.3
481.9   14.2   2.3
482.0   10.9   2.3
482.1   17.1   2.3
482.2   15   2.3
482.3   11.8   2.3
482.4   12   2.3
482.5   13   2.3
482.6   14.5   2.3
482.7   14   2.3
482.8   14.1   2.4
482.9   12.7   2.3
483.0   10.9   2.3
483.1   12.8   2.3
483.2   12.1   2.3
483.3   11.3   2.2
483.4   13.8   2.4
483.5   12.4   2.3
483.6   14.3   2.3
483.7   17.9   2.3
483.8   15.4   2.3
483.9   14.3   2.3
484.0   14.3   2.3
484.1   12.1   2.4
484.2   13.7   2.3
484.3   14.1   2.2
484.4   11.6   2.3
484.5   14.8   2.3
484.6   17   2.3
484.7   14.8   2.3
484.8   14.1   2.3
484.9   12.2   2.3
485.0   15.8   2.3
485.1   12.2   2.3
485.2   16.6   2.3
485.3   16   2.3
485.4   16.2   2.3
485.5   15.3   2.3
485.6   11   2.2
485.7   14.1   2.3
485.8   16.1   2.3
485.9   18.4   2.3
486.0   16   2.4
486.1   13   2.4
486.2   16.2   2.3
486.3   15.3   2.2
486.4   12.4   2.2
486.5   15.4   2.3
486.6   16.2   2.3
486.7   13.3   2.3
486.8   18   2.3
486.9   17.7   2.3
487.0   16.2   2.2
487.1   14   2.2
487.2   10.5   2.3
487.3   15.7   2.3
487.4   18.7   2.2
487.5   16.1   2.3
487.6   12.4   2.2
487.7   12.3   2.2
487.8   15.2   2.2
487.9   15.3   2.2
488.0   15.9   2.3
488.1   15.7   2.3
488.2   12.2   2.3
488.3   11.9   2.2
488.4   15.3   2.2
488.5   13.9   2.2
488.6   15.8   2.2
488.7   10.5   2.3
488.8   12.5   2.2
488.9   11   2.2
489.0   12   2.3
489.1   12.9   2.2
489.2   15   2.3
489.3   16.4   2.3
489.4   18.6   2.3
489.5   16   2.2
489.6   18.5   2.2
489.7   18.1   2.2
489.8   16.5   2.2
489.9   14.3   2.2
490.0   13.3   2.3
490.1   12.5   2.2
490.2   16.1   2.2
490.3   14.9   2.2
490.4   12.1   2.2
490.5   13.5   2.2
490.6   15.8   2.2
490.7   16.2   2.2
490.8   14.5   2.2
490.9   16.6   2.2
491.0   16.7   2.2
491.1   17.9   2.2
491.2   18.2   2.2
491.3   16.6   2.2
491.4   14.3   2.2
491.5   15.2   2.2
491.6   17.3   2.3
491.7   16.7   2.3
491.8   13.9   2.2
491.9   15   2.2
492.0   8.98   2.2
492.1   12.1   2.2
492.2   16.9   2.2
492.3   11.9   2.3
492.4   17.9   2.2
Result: 0.763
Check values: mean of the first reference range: 14.2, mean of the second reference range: 14.7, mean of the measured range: 12.4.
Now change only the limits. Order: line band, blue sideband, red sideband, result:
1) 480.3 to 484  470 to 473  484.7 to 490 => 0.25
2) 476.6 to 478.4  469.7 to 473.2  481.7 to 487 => 0.41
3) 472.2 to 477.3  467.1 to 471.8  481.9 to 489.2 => 0.51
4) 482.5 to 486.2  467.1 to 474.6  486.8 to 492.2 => 0.15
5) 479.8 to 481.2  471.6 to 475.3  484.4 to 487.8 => 0.09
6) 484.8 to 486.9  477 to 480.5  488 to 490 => -0.16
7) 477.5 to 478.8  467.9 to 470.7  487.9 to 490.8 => 0.32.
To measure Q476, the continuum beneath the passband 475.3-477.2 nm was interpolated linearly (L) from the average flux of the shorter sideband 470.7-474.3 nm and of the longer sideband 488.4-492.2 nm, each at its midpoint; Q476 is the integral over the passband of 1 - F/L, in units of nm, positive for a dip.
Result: 0.28 nm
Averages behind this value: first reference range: 14.1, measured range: 12.2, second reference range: 14.9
